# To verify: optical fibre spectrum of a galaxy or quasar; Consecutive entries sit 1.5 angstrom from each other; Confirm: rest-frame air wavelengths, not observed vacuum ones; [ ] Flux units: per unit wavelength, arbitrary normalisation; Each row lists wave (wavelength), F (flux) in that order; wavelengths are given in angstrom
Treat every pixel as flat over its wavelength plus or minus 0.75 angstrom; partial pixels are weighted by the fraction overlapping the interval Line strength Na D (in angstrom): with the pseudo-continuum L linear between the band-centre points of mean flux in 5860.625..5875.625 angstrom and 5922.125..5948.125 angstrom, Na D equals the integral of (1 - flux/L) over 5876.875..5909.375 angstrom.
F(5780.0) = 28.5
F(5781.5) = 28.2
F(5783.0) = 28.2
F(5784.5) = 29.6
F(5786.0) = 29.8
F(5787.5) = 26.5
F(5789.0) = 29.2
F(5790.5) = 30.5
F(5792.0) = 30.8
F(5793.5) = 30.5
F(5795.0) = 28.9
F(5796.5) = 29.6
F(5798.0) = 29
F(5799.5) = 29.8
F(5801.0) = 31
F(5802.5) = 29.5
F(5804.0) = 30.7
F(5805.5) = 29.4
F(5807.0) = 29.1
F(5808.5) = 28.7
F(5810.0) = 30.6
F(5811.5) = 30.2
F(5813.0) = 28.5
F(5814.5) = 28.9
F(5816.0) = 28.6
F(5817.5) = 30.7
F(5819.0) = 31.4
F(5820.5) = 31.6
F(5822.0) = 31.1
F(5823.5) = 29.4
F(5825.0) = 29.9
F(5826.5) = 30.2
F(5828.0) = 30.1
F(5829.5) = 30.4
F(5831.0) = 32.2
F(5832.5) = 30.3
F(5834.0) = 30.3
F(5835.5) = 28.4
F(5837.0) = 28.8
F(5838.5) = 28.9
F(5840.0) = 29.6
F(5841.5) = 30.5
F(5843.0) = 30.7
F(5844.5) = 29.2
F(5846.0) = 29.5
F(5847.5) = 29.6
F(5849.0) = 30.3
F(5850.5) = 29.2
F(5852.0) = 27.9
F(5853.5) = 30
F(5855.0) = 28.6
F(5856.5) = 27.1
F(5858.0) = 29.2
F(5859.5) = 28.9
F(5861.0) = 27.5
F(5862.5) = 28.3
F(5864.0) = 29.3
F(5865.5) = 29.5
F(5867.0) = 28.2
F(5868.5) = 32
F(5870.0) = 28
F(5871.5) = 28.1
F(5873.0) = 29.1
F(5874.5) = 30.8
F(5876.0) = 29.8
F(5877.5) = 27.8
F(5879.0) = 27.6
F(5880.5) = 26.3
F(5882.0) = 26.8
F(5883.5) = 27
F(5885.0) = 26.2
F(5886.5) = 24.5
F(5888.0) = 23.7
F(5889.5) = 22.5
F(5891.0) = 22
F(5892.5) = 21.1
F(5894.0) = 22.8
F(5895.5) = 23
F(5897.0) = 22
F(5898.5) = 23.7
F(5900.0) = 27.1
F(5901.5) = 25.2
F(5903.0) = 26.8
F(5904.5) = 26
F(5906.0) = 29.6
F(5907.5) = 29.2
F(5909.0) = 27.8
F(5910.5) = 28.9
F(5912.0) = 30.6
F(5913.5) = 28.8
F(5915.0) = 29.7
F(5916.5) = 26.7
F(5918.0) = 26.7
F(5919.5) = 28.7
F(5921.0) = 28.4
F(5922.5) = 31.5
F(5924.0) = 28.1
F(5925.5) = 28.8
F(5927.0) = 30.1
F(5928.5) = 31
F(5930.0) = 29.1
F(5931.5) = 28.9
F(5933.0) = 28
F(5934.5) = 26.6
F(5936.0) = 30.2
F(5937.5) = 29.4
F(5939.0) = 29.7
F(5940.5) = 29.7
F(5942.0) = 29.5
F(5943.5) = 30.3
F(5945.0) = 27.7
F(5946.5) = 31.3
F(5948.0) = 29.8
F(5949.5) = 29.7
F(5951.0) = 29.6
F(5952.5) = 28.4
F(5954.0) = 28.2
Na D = 4.3 angstrom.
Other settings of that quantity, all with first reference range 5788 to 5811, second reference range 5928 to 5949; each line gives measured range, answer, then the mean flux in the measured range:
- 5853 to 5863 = 0.4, 28.5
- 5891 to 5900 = 2.0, 22.9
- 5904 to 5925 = 0.6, 28.7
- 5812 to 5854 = -0.3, 29.9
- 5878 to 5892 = 2.1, 25.2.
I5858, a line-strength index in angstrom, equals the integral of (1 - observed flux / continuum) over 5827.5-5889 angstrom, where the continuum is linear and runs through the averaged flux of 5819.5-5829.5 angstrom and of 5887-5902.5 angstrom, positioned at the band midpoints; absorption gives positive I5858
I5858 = -4.01 angstrom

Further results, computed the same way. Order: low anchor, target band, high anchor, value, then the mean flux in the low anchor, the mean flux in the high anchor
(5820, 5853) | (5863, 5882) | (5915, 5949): 0.53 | 29.9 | 29.1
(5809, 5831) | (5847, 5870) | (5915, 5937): 0.52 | 30.2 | 28.8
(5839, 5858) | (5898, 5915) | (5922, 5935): 0.83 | 29.3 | 29.1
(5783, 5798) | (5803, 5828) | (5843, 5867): -0.60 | 29.4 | 29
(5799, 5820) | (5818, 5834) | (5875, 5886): -0.76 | 29.8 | 27.4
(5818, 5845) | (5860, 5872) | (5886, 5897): -1.39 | 30.2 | 22.7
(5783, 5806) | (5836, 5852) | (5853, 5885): -0.36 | 29.6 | 28.5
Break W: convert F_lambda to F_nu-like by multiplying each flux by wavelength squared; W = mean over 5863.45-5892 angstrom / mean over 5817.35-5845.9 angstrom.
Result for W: 0.9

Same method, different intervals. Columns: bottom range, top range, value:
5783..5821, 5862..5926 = 0.94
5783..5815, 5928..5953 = 1.04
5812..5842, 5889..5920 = 0.90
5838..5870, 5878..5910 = 0.88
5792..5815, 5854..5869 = 0.99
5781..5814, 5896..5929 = 0.99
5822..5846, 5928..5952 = 1.02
